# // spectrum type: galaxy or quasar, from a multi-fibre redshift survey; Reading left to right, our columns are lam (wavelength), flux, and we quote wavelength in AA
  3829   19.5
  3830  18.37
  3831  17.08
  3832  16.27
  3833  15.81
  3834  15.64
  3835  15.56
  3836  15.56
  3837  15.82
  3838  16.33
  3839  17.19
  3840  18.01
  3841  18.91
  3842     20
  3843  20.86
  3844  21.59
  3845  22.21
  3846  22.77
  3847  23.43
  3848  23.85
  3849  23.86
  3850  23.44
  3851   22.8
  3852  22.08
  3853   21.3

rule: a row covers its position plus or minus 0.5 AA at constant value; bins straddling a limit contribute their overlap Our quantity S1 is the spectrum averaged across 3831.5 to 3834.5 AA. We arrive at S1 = 15.9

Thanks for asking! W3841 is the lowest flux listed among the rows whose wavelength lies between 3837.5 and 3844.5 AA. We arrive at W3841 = 16.33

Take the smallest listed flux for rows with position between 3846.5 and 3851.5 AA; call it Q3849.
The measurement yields 22.8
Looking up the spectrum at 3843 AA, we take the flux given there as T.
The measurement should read 20.86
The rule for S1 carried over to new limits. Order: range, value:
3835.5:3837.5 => 15.7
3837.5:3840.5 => 17.2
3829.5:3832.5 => 17.2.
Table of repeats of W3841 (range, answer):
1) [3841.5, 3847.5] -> 20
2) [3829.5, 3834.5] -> 15.64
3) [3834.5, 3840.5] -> 15.56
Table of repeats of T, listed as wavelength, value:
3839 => 17.19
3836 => 15.56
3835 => 15.56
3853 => 21.3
